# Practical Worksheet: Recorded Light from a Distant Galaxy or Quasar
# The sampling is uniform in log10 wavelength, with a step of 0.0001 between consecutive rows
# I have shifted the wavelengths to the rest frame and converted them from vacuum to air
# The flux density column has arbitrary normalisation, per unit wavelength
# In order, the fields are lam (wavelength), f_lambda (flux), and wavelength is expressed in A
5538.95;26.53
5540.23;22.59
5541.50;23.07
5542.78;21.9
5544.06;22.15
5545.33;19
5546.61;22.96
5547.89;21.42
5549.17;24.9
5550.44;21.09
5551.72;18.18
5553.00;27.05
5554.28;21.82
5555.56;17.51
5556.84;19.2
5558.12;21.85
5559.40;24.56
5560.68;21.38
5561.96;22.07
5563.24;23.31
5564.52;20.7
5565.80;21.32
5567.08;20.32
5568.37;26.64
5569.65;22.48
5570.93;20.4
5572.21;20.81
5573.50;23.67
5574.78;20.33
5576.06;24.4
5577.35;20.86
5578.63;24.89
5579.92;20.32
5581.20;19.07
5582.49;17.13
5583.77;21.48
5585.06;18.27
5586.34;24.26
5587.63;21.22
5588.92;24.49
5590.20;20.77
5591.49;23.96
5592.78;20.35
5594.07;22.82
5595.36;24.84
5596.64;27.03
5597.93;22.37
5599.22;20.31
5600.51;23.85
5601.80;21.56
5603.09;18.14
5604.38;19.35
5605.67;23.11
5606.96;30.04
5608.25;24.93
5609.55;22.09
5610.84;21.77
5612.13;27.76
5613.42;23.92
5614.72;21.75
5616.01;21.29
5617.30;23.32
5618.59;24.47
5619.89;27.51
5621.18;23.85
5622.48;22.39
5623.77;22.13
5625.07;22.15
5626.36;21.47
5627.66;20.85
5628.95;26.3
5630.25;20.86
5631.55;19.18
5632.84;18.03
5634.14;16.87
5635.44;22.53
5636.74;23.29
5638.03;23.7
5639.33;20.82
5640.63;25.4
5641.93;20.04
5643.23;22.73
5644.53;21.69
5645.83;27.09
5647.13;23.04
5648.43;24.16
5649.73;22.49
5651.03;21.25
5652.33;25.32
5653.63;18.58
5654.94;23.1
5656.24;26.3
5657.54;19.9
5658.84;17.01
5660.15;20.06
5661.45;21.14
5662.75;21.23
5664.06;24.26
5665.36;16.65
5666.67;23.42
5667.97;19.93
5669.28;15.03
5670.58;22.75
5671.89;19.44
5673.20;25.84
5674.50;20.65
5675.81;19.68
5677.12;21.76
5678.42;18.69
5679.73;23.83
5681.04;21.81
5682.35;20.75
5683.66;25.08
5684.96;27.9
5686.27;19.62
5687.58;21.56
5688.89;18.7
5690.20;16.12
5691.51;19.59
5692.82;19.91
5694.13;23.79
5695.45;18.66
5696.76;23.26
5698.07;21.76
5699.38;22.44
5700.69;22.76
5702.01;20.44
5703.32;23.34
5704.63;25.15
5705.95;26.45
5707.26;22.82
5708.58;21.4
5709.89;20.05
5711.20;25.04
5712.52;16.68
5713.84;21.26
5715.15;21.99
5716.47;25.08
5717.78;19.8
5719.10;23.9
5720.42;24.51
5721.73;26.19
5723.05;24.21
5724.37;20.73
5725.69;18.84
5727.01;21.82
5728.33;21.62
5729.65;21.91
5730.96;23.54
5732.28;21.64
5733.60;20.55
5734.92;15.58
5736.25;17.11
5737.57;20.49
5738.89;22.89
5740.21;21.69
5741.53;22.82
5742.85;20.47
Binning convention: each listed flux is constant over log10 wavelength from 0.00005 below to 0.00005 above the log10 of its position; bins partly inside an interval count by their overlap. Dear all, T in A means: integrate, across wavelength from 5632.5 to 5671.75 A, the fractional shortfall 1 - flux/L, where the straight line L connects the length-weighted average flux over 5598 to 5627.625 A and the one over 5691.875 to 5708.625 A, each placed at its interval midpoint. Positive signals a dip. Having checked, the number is 2.0 A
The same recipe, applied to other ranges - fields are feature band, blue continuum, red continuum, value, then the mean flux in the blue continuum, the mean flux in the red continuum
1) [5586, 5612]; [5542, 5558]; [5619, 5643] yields -1.3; 21.4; 22.1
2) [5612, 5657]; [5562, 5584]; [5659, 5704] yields -2.7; 21.7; 21.2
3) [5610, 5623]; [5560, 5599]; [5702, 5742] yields -1.0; 22.1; 21.9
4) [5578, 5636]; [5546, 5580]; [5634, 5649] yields 0.3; 22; 22.8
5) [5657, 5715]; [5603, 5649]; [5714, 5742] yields 2.2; 22.8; 21.7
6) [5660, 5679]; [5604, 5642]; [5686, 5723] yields 1.3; 22.8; 21.9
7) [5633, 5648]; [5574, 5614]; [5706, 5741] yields -0.1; 22.4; 21.7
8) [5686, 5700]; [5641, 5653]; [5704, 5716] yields 1.3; 23.1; 22.3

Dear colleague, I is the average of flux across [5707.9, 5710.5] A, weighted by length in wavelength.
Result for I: 20.7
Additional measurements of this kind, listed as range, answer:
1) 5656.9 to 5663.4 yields 19.9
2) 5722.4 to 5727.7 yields 21.4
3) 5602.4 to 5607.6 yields 22.7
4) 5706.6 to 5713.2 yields 21.2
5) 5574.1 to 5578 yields 21.9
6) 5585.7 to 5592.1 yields 22.9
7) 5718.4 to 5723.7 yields 24.7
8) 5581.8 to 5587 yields 20.3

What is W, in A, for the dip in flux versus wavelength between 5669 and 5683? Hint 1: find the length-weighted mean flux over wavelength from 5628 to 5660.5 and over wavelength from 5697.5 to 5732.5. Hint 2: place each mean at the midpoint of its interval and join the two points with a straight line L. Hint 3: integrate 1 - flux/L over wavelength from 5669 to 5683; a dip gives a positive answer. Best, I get 0.7 A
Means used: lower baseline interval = 22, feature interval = 21.1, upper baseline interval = 22.4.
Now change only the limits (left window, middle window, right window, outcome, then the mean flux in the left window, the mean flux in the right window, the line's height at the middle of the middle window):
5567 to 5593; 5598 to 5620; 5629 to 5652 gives -1.2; 21.8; 22.1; 21.9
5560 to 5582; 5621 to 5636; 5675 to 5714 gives 0.3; 21.9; 21.7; 21.8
